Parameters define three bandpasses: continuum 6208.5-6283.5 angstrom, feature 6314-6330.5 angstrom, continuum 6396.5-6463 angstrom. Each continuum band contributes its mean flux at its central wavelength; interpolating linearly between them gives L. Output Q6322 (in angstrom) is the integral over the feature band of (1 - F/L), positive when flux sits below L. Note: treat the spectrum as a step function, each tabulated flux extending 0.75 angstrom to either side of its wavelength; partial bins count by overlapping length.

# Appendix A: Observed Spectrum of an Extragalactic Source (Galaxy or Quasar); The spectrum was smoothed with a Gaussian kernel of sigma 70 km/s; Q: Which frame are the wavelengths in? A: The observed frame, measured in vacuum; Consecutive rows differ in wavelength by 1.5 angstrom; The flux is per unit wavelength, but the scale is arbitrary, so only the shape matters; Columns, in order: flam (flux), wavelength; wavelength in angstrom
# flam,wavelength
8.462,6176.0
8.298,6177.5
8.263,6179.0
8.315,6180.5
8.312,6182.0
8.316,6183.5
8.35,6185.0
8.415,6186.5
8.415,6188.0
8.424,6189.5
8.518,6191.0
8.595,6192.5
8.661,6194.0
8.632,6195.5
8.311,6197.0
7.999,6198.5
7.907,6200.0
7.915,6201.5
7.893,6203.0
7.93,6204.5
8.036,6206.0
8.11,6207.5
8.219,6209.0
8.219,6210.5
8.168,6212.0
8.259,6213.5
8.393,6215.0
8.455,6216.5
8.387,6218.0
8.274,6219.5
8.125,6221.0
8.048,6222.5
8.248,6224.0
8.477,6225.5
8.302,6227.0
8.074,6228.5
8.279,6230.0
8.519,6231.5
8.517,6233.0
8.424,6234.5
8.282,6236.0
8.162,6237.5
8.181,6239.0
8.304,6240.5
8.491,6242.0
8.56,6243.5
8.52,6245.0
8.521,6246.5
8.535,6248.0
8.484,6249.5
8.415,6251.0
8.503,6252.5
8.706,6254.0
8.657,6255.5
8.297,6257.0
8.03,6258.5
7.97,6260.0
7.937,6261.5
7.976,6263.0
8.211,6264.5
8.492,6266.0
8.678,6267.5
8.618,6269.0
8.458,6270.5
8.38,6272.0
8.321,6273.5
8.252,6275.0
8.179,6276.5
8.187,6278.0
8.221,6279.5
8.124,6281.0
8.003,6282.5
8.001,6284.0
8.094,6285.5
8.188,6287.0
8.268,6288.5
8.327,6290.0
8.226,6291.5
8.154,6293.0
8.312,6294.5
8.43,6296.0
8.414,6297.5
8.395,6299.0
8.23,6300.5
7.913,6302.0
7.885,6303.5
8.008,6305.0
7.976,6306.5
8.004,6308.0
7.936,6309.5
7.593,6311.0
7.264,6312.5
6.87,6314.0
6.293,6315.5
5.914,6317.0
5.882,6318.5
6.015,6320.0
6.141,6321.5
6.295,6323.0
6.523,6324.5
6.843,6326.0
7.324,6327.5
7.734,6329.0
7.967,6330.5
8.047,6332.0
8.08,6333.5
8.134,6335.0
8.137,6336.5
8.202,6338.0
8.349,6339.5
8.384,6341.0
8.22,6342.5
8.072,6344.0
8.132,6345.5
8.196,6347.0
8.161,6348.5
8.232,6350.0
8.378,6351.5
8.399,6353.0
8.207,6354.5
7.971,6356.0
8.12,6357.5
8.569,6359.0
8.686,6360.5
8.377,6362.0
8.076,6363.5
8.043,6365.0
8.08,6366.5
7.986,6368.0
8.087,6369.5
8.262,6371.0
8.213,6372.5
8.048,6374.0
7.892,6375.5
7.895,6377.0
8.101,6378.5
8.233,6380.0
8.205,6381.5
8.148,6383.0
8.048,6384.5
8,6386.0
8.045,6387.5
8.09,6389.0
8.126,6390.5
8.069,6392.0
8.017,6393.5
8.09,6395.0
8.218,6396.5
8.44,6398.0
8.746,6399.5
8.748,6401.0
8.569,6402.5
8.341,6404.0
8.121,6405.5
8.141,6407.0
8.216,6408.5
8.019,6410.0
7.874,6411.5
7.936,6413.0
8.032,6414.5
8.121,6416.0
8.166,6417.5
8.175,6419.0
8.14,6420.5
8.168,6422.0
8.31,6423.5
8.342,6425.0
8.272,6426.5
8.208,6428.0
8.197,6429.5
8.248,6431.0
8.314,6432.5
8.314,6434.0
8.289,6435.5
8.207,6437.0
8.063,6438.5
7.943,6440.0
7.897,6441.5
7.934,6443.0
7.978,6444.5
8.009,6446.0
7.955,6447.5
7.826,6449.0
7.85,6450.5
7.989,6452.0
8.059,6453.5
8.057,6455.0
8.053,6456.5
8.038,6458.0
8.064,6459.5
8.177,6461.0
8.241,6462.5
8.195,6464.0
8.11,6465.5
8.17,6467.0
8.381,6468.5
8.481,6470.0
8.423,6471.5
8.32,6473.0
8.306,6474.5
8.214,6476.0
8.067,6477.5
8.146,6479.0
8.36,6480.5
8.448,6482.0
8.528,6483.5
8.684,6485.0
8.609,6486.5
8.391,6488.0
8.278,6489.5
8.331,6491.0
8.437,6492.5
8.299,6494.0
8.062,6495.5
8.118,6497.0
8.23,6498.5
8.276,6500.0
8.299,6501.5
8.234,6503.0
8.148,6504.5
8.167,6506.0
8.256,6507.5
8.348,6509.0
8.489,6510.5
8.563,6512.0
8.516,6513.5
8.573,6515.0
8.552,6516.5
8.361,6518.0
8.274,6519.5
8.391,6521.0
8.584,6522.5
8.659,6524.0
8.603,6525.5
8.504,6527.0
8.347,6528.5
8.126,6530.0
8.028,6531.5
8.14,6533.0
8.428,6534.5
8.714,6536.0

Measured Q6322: 3.3 angstrom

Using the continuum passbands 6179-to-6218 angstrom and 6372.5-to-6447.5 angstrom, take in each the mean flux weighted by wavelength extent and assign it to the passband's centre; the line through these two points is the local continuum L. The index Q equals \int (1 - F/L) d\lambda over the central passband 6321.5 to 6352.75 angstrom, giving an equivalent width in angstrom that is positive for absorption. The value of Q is 1.4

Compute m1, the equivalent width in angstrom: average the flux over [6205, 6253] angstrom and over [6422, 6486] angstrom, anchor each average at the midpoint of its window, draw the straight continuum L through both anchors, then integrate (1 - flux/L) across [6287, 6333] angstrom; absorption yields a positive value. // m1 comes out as 4.2 angstrom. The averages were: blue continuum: 8.32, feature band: 7.52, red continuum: 8.18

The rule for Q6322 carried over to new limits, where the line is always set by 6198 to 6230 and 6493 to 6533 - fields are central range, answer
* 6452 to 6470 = 0.4 angstrom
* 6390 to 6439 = 0.4 angstrom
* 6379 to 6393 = 0.3 angstrom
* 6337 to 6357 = 0.1 angstrom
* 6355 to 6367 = 0.0 angstrom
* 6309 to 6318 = 1.4 angstrom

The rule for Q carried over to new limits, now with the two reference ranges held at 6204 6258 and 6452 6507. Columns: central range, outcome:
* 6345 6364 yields 0.1 angstrom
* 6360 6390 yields 0.6 angstrom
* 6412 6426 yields 0.2 angstrom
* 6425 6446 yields 0.3 angstrom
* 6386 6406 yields 0.0 angstrom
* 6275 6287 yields 0.3 angstrom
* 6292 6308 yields 0.3 angstrom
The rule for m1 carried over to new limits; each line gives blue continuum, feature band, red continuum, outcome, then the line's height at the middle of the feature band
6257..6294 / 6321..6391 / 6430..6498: 1.9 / 8.21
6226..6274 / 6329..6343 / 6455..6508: 0.3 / 8.33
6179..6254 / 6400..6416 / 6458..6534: 0.2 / 8.32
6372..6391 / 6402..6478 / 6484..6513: 0.5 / 8.2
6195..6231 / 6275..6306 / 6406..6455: -0.1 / 8.16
